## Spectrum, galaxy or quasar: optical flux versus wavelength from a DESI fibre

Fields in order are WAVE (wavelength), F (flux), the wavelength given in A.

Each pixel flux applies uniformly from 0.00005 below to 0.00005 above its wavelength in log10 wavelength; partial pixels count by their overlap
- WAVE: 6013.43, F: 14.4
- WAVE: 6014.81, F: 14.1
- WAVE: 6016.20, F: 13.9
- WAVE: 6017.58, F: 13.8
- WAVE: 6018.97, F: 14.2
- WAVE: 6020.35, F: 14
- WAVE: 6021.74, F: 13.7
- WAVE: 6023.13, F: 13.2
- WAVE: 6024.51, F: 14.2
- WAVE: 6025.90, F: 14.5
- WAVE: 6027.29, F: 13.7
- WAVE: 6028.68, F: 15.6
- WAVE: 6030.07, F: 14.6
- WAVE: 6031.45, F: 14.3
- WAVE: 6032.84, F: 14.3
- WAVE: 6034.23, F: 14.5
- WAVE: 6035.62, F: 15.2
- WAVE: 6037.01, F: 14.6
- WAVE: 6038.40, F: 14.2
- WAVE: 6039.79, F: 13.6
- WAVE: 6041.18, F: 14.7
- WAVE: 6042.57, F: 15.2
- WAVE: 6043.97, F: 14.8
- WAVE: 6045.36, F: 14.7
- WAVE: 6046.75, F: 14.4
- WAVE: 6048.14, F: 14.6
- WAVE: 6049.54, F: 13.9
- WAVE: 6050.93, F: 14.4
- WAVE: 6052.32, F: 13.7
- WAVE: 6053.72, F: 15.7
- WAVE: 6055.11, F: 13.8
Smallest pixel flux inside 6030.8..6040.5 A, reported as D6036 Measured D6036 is 13.6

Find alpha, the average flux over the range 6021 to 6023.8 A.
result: 13.4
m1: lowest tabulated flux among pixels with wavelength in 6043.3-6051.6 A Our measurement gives 13.9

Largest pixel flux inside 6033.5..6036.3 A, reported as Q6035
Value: 15.2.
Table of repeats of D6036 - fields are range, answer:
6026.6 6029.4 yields 13.7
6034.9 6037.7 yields 14.6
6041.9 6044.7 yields 14.8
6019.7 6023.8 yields 13.2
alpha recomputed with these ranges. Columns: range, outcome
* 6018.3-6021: 14.1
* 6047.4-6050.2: 14.2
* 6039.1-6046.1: 14.6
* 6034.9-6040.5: 14.4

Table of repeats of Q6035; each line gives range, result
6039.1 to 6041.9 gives 14.7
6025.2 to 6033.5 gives 15.6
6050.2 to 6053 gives 14.4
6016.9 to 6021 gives 14.2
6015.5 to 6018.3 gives 13.9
